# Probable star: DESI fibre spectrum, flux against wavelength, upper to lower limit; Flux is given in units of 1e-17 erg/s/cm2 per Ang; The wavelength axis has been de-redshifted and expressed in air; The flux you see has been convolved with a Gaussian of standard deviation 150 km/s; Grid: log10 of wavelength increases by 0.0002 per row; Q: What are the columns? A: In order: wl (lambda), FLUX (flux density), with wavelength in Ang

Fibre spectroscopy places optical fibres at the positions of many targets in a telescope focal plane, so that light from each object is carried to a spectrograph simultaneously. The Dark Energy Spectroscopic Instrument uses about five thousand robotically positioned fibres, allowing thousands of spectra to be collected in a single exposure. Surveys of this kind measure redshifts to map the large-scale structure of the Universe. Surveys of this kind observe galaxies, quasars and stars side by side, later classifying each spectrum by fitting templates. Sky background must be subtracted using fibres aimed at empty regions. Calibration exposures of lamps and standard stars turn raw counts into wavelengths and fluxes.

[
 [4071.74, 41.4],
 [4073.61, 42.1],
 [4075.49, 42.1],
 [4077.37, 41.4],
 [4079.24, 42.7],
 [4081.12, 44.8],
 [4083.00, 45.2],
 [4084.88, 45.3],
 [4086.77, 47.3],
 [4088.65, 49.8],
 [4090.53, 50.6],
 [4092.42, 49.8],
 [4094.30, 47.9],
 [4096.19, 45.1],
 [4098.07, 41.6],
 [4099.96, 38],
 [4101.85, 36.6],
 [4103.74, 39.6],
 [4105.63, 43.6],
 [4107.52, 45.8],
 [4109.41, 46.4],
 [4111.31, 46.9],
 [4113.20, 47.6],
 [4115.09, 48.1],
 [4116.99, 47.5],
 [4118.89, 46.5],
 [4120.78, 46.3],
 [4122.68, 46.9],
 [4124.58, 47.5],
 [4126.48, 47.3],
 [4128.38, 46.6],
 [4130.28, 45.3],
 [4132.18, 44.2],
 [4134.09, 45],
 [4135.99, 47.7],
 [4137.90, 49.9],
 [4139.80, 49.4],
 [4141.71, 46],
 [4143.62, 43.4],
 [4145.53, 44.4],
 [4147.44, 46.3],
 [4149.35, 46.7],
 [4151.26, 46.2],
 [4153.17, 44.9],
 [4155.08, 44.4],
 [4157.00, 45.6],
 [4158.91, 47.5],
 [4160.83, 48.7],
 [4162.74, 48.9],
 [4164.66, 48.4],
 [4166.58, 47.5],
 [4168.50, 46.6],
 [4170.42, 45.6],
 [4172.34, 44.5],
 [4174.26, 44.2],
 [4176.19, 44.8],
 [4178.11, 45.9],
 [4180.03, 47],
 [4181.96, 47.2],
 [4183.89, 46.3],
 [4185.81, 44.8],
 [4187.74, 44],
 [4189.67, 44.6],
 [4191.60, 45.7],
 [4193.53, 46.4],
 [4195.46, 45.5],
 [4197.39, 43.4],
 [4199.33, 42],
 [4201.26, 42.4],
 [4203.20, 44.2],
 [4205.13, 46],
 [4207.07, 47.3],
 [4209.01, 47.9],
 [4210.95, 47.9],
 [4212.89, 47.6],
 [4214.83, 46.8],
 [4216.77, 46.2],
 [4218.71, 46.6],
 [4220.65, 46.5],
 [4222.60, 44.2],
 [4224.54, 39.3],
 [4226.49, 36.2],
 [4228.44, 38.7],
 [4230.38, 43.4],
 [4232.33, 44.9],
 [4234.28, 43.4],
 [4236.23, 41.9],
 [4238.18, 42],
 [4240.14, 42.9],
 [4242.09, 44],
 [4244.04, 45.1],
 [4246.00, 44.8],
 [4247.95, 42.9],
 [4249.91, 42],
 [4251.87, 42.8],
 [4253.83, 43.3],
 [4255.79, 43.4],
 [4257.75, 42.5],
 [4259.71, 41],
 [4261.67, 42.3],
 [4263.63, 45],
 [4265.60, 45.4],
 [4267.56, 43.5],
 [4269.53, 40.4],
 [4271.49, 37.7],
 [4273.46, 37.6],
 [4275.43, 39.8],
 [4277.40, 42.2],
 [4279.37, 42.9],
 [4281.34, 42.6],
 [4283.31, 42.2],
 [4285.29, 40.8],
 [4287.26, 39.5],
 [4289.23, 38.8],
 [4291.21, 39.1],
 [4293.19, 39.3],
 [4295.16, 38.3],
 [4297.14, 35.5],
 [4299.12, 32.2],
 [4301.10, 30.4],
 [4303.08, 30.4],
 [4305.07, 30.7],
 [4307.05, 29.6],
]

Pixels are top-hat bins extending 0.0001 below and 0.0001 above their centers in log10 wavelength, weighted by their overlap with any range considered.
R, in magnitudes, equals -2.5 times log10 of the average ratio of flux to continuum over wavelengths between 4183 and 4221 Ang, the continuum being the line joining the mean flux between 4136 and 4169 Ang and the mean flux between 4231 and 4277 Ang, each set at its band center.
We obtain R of -0.02 mag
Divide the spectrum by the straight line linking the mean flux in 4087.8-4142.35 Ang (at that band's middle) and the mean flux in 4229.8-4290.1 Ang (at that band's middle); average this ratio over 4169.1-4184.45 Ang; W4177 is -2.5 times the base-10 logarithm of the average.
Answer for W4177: -0.03 mag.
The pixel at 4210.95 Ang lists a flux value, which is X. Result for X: 47.9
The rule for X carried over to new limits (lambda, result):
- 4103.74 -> 39.6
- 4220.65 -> 46.5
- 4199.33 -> 42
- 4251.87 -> 42.8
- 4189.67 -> 44.6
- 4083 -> 45.2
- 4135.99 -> 47.7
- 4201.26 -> 42.4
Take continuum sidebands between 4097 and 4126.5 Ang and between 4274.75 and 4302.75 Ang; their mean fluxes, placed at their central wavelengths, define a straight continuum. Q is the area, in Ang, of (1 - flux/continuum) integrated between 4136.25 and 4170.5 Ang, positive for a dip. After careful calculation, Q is -2.75 Ang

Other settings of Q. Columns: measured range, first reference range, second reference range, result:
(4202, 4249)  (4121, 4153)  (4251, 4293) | -1.07 Ang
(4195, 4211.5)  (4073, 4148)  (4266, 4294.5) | -0.90 Ang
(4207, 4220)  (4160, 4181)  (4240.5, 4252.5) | -0.66 Ang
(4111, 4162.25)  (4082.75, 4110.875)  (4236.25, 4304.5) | -3.14 Ang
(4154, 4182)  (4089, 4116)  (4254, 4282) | -1.71 Ang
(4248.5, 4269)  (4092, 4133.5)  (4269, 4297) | -1.19 Ang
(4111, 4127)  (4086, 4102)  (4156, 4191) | -0.49 Ang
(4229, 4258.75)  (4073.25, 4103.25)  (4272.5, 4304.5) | -2.80 Ang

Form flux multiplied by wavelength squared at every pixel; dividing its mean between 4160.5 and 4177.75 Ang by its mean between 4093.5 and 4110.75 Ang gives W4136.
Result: 1.12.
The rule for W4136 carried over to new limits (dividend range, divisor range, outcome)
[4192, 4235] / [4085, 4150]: 1.01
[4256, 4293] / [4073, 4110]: 1.02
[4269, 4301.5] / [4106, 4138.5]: 0.90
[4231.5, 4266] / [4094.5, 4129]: 1.03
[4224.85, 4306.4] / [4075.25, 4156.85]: 0.95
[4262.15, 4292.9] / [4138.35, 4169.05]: 0.94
